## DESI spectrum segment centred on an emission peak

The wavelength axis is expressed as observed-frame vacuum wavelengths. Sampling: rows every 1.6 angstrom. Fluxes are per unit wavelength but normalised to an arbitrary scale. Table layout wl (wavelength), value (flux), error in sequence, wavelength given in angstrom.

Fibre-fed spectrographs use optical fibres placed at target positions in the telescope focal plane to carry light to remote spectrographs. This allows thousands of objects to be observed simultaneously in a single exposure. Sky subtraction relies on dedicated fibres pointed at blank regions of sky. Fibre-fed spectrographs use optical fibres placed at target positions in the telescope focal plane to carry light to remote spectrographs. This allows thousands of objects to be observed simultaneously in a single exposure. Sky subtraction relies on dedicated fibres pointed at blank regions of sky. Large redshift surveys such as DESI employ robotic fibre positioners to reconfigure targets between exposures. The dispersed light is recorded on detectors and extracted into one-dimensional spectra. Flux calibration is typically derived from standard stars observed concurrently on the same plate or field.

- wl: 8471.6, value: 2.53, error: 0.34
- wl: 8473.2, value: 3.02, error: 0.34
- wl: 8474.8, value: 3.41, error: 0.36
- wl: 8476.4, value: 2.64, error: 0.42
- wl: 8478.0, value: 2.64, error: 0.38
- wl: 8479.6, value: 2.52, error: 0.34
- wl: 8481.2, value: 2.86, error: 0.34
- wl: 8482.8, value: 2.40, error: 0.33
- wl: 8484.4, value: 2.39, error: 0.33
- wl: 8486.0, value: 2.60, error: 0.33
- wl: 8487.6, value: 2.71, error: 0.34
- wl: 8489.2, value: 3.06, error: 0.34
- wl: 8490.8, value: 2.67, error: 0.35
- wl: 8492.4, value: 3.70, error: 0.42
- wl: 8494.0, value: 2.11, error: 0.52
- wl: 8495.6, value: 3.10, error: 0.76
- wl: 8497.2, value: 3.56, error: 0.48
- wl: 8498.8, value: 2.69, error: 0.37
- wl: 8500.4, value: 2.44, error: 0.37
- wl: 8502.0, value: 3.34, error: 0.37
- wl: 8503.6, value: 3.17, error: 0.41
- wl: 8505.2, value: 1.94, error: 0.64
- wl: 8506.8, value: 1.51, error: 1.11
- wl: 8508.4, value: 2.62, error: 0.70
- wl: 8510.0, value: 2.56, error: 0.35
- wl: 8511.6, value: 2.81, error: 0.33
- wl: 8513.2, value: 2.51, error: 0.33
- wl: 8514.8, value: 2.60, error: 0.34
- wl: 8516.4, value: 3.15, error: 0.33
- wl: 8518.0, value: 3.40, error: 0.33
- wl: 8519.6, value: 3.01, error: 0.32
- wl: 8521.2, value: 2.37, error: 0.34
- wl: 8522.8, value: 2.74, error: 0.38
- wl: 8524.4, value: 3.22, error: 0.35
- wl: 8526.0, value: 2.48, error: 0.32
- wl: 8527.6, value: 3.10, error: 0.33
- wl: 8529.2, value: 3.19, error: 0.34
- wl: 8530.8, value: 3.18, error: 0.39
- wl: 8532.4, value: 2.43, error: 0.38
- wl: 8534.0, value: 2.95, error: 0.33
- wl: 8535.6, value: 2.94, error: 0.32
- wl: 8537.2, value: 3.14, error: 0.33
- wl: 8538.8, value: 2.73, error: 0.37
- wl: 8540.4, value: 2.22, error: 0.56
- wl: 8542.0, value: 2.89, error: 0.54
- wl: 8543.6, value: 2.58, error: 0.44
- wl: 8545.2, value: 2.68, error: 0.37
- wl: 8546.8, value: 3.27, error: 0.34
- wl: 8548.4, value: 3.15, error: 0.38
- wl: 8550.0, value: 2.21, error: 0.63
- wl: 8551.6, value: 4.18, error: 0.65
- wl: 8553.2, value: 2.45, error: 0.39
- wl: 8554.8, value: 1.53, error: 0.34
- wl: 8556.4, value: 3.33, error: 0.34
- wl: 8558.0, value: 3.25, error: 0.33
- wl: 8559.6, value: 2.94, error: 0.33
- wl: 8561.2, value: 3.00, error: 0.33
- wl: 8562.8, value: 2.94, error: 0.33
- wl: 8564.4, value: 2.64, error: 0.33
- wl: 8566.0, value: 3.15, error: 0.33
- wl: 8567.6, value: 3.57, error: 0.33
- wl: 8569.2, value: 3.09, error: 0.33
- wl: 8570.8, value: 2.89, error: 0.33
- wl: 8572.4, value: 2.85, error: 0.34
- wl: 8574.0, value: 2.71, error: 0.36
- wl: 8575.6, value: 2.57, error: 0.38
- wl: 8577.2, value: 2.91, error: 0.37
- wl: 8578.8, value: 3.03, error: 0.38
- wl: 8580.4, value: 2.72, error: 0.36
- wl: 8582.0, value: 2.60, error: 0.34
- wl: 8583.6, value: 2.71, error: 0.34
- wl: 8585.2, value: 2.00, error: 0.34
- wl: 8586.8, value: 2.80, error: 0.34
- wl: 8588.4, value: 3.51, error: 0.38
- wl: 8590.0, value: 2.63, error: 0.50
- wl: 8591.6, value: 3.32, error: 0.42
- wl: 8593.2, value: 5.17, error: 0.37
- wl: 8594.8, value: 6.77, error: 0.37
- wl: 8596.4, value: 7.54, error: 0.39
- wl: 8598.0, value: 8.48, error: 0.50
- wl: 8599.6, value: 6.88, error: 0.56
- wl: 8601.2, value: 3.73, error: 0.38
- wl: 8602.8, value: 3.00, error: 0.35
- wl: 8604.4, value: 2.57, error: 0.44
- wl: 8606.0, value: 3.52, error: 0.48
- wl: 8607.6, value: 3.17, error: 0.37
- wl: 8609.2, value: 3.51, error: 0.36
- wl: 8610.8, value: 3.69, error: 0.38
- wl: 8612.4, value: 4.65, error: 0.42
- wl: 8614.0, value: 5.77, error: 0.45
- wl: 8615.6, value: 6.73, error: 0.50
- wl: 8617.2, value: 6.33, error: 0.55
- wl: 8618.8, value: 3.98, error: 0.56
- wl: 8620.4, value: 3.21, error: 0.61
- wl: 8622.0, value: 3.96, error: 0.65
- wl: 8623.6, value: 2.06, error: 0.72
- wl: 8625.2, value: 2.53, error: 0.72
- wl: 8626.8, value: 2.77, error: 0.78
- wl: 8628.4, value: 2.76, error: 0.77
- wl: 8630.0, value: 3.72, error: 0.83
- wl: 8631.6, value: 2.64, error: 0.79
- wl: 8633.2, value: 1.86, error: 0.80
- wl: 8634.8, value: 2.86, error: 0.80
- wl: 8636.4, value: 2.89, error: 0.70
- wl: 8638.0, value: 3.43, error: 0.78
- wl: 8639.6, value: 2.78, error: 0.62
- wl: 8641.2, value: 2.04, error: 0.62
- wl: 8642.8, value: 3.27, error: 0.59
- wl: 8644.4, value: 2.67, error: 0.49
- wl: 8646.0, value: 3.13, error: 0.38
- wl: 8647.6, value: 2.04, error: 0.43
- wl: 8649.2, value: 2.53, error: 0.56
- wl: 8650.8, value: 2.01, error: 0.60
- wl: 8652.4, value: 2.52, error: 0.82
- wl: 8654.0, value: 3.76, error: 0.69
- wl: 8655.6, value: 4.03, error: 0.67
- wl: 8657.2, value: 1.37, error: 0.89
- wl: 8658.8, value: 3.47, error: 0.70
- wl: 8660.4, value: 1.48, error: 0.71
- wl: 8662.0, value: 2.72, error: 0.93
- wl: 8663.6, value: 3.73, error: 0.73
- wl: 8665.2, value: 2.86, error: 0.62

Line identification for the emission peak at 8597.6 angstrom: [S II]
